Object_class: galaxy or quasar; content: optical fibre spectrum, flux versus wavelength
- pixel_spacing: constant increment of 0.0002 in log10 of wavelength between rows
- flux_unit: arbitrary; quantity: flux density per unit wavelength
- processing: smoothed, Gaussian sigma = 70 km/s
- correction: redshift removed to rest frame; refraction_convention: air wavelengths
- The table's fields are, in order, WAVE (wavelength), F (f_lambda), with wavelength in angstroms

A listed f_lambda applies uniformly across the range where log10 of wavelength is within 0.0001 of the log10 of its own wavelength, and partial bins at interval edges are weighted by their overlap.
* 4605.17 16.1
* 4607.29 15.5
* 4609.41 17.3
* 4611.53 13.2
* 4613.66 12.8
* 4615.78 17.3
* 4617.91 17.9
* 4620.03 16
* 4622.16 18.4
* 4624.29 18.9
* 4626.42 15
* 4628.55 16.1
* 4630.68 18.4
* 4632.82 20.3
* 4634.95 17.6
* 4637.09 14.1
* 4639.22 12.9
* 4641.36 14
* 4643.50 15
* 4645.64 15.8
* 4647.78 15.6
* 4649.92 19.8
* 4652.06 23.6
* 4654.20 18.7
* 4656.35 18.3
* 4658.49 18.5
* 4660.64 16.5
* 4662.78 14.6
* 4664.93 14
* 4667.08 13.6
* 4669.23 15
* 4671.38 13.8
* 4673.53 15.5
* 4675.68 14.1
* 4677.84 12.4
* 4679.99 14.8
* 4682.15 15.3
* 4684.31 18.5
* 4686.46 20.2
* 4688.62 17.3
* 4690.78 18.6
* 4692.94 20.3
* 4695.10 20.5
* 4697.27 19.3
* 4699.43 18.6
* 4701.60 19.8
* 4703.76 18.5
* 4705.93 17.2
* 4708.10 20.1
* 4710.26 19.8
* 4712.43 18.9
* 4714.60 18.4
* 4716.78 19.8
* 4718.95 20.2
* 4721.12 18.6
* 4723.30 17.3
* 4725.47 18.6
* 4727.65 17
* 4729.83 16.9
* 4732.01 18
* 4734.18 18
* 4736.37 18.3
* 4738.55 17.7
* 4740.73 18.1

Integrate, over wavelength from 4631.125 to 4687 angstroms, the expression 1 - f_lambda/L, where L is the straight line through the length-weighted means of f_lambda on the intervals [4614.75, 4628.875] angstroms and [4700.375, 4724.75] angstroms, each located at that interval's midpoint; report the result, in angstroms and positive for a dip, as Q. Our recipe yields 5.1 angstroms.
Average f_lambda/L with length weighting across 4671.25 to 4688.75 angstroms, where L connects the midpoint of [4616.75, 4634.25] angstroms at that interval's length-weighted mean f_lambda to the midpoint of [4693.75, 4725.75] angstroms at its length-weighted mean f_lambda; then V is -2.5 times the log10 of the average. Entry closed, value 0.18 mag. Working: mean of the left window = 17.6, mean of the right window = 19.1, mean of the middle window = 15.8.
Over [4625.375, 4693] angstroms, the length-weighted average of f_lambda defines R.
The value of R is 16.5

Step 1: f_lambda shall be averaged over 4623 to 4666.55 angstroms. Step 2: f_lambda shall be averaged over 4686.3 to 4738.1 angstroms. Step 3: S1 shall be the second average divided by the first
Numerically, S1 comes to 1.11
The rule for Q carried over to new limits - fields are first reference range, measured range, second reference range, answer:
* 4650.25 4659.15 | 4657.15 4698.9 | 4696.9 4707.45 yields 5.94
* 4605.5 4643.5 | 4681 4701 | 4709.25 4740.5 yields -1.25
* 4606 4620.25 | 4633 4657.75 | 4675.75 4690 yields -1.57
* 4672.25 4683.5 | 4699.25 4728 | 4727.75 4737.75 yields -3.90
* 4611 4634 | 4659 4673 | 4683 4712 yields 2.60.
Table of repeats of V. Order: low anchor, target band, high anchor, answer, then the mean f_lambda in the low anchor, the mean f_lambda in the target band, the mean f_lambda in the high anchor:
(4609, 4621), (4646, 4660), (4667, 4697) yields -0.164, 15.7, 18.8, 16.6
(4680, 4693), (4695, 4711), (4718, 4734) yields -0.067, 17.9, 19.1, 18.1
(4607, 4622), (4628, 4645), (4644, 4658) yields 0.090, 15.9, 16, 18.5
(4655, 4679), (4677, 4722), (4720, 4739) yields -0.118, 15.2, 18.5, 17.8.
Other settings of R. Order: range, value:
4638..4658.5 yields 17.1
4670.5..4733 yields 17.9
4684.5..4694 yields 19.1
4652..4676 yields 16.1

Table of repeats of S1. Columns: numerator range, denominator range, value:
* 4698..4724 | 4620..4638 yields 1.10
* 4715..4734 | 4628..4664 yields 1.07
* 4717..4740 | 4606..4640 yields 1.11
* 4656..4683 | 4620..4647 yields 0.92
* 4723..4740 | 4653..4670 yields 1.09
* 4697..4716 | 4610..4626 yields 1.16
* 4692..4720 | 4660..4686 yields 1.29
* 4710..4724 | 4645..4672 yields 1.13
